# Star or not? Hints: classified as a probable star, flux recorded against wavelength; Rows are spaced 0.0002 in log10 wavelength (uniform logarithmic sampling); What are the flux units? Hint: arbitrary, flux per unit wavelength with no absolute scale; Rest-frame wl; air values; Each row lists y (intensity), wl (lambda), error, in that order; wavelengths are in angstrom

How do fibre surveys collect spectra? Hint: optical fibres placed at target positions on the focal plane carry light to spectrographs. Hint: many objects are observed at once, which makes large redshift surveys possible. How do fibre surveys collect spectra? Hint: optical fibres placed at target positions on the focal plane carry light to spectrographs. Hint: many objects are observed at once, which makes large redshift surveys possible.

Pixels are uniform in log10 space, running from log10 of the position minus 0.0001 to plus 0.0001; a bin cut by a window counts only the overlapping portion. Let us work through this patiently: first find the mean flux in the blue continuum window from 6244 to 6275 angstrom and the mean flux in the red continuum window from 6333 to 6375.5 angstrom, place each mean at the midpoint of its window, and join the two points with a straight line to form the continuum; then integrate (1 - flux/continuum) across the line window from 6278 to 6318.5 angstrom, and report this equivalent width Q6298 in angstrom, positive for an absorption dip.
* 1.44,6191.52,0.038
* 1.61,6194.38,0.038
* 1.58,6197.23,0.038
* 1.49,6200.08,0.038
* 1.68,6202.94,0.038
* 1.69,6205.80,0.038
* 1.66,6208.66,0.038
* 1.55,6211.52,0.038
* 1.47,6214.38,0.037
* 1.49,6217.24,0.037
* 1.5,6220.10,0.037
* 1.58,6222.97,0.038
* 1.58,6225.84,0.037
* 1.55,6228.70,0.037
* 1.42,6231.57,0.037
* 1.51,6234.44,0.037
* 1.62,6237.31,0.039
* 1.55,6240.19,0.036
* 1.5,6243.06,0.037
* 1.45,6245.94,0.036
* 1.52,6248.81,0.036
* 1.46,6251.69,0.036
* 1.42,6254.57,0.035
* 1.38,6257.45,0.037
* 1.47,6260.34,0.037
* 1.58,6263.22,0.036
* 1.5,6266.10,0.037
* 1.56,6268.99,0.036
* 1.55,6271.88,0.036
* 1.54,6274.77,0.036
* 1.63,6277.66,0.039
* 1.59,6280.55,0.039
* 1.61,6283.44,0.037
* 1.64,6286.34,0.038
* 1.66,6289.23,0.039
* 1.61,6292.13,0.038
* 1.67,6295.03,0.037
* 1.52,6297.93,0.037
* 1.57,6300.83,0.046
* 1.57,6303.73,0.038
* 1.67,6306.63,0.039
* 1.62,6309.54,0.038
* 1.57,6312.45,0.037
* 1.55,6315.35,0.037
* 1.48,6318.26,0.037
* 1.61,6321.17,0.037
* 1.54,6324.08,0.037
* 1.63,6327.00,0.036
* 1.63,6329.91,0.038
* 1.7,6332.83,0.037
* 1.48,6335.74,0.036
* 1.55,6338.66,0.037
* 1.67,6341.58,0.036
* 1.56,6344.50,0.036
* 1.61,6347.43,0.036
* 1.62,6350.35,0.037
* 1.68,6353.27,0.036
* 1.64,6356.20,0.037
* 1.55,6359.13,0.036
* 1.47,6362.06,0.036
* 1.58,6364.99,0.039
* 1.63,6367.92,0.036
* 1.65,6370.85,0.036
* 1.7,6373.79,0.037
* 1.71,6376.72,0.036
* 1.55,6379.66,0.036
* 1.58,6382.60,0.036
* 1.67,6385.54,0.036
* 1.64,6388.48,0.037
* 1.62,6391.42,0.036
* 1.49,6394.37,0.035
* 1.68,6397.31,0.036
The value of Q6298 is -1.6 angstrom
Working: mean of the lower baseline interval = 1.49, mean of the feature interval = 1.6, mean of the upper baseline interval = 1.6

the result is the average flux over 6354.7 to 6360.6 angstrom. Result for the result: 1.59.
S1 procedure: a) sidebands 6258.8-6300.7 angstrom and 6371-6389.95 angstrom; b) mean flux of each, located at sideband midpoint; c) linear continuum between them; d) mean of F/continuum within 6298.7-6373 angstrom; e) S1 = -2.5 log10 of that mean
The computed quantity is 0.01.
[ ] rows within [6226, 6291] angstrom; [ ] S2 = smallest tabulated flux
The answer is 1.38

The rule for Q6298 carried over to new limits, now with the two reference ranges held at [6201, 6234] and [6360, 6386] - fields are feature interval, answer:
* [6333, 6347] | 0.2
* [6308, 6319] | 0.2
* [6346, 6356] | -0.2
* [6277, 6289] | -0.3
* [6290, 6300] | -0.1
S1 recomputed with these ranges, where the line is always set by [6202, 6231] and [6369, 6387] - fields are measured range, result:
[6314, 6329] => 0.04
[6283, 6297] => -0.02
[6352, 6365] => 0.03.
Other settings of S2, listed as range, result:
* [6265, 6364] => 1.47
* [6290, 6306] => 1.52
